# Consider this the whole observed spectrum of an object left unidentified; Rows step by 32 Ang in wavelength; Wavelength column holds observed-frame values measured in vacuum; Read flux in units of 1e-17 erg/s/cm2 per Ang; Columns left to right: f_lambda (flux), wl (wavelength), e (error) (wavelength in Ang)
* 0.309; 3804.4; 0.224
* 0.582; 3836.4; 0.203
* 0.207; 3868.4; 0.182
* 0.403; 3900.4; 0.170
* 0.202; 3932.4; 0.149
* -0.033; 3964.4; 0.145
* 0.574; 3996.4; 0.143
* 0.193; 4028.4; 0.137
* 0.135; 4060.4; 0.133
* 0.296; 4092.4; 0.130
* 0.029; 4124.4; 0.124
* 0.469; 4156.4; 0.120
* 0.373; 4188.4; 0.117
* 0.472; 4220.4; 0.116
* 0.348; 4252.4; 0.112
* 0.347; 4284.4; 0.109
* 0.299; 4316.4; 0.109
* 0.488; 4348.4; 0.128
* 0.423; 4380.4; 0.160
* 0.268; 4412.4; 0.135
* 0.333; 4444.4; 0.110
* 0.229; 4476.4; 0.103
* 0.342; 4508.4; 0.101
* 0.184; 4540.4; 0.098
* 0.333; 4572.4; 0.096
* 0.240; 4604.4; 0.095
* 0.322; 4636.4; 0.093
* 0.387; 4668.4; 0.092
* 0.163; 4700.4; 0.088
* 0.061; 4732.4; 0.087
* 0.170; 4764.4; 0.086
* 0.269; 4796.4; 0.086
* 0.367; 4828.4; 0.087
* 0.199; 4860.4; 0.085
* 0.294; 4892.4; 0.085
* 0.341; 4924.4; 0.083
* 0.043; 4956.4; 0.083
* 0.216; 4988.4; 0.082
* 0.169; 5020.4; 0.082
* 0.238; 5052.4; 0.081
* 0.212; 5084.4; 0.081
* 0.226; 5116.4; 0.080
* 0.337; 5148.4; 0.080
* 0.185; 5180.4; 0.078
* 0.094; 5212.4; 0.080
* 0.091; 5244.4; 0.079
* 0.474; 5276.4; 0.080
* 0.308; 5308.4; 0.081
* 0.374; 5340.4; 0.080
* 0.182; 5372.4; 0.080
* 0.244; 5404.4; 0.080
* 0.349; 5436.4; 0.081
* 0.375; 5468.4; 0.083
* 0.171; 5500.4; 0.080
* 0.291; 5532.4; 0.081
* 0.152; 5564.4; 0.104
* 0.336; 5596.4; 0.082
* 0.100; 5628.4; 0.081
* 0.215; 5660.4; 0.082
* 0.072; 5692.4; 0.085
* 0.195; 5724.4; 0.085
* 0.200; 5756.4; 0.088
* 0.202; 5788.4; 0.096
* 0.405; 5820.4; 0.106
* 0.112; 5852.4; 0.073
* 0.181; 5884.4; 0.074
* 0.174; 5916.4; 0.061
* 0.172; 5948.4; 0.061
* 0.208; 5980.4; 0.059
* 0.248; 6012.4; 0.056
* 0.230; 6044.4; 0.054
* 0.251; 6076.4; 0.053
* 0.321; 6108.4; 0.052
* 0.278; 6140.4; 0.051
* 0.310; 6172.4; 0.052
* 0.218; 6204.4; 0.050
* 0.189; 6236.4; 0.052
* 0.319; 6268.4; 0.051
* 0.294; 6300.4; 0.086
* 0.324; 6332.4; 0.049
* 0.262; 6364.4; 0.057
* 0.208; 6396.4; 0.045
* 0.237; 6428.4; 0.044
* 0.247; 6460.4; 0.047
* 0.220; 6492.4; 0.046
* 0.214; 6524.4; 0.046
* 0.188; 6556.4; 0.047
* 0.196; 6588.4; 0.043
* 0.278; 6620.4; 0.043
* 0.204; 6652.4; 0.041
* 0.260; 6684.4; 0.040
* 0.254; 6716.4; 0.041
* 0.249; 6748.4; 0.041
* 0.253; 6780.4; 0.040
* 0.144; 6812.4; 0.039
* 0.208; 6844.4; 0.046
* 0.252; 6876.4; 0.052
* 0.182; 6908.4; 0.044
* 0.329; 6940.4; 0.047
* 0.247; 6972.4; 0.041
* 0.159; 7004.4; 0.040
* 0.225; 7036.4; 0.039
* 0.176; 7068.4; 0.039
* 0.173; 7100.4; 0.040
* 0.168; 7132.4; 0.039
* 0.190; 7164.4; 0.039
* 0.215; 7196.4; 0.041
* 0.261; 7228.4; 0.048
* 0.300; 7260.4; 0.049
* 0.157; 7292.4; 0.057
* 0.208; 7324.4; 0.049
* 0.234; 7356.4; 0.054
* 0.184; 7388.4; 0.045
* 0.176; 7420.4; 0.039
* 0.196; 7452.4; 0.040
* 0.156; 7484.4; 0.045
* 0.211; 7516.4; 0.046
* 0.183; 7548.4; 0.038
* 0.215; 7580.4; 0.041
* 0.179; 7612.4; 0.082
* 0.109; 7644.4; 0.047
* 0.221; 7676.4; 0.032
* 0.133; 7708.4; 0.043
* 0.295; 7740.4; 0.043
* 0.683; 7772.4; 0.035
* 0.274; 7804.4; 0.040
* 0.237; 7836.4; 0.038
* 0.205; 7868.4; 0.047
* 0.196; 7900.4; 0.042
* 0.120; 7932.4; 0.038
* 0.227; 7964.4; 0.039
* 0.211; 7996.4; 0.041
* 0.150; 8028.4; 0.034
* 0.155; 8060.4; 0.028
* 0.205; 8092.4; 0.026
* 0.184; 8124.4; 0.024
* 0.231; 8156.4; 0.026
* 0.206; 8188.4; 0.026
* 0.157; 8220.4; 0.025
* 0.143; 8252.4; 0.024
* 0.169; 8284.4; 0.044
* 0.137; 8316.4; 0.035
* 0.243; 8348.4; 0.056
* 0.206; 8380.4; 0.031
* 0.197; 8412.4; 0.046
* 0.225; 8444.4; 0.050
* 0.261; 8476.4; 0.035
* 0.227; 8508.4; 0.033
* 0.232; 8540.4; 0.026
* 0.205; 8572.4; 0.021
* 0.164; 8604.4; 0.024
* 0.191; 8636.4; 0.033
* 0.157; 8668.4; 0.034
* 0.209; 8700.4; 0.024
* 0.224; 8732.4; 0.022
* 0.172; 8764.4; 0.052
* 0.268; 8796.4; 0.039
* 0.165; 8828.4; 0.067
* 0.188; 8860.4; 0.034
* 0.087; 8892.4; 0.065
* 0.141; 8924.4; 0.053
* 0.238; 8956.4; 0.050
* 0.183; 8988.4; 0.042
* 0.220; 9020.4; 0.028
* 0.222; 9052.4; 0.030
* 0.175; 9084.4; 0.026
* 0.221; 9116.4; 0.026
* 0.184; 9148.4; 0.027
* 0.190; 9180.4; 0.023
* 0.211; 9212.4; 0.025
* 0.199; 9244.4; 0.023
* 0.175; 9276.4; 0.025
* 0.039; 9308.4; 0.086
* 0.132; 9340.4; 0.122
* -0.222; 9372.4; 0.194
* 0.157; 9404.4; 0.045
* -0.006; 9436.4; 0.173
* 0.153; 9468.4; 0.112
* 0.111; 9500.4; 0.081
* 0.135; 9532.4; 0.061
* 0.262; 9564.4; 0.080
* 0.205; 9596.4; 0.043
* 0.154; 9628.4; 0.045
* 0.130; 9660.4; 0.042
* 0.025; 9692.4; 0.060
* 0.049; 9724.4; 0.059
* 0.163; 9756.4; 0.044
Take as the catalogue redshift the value 1.09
